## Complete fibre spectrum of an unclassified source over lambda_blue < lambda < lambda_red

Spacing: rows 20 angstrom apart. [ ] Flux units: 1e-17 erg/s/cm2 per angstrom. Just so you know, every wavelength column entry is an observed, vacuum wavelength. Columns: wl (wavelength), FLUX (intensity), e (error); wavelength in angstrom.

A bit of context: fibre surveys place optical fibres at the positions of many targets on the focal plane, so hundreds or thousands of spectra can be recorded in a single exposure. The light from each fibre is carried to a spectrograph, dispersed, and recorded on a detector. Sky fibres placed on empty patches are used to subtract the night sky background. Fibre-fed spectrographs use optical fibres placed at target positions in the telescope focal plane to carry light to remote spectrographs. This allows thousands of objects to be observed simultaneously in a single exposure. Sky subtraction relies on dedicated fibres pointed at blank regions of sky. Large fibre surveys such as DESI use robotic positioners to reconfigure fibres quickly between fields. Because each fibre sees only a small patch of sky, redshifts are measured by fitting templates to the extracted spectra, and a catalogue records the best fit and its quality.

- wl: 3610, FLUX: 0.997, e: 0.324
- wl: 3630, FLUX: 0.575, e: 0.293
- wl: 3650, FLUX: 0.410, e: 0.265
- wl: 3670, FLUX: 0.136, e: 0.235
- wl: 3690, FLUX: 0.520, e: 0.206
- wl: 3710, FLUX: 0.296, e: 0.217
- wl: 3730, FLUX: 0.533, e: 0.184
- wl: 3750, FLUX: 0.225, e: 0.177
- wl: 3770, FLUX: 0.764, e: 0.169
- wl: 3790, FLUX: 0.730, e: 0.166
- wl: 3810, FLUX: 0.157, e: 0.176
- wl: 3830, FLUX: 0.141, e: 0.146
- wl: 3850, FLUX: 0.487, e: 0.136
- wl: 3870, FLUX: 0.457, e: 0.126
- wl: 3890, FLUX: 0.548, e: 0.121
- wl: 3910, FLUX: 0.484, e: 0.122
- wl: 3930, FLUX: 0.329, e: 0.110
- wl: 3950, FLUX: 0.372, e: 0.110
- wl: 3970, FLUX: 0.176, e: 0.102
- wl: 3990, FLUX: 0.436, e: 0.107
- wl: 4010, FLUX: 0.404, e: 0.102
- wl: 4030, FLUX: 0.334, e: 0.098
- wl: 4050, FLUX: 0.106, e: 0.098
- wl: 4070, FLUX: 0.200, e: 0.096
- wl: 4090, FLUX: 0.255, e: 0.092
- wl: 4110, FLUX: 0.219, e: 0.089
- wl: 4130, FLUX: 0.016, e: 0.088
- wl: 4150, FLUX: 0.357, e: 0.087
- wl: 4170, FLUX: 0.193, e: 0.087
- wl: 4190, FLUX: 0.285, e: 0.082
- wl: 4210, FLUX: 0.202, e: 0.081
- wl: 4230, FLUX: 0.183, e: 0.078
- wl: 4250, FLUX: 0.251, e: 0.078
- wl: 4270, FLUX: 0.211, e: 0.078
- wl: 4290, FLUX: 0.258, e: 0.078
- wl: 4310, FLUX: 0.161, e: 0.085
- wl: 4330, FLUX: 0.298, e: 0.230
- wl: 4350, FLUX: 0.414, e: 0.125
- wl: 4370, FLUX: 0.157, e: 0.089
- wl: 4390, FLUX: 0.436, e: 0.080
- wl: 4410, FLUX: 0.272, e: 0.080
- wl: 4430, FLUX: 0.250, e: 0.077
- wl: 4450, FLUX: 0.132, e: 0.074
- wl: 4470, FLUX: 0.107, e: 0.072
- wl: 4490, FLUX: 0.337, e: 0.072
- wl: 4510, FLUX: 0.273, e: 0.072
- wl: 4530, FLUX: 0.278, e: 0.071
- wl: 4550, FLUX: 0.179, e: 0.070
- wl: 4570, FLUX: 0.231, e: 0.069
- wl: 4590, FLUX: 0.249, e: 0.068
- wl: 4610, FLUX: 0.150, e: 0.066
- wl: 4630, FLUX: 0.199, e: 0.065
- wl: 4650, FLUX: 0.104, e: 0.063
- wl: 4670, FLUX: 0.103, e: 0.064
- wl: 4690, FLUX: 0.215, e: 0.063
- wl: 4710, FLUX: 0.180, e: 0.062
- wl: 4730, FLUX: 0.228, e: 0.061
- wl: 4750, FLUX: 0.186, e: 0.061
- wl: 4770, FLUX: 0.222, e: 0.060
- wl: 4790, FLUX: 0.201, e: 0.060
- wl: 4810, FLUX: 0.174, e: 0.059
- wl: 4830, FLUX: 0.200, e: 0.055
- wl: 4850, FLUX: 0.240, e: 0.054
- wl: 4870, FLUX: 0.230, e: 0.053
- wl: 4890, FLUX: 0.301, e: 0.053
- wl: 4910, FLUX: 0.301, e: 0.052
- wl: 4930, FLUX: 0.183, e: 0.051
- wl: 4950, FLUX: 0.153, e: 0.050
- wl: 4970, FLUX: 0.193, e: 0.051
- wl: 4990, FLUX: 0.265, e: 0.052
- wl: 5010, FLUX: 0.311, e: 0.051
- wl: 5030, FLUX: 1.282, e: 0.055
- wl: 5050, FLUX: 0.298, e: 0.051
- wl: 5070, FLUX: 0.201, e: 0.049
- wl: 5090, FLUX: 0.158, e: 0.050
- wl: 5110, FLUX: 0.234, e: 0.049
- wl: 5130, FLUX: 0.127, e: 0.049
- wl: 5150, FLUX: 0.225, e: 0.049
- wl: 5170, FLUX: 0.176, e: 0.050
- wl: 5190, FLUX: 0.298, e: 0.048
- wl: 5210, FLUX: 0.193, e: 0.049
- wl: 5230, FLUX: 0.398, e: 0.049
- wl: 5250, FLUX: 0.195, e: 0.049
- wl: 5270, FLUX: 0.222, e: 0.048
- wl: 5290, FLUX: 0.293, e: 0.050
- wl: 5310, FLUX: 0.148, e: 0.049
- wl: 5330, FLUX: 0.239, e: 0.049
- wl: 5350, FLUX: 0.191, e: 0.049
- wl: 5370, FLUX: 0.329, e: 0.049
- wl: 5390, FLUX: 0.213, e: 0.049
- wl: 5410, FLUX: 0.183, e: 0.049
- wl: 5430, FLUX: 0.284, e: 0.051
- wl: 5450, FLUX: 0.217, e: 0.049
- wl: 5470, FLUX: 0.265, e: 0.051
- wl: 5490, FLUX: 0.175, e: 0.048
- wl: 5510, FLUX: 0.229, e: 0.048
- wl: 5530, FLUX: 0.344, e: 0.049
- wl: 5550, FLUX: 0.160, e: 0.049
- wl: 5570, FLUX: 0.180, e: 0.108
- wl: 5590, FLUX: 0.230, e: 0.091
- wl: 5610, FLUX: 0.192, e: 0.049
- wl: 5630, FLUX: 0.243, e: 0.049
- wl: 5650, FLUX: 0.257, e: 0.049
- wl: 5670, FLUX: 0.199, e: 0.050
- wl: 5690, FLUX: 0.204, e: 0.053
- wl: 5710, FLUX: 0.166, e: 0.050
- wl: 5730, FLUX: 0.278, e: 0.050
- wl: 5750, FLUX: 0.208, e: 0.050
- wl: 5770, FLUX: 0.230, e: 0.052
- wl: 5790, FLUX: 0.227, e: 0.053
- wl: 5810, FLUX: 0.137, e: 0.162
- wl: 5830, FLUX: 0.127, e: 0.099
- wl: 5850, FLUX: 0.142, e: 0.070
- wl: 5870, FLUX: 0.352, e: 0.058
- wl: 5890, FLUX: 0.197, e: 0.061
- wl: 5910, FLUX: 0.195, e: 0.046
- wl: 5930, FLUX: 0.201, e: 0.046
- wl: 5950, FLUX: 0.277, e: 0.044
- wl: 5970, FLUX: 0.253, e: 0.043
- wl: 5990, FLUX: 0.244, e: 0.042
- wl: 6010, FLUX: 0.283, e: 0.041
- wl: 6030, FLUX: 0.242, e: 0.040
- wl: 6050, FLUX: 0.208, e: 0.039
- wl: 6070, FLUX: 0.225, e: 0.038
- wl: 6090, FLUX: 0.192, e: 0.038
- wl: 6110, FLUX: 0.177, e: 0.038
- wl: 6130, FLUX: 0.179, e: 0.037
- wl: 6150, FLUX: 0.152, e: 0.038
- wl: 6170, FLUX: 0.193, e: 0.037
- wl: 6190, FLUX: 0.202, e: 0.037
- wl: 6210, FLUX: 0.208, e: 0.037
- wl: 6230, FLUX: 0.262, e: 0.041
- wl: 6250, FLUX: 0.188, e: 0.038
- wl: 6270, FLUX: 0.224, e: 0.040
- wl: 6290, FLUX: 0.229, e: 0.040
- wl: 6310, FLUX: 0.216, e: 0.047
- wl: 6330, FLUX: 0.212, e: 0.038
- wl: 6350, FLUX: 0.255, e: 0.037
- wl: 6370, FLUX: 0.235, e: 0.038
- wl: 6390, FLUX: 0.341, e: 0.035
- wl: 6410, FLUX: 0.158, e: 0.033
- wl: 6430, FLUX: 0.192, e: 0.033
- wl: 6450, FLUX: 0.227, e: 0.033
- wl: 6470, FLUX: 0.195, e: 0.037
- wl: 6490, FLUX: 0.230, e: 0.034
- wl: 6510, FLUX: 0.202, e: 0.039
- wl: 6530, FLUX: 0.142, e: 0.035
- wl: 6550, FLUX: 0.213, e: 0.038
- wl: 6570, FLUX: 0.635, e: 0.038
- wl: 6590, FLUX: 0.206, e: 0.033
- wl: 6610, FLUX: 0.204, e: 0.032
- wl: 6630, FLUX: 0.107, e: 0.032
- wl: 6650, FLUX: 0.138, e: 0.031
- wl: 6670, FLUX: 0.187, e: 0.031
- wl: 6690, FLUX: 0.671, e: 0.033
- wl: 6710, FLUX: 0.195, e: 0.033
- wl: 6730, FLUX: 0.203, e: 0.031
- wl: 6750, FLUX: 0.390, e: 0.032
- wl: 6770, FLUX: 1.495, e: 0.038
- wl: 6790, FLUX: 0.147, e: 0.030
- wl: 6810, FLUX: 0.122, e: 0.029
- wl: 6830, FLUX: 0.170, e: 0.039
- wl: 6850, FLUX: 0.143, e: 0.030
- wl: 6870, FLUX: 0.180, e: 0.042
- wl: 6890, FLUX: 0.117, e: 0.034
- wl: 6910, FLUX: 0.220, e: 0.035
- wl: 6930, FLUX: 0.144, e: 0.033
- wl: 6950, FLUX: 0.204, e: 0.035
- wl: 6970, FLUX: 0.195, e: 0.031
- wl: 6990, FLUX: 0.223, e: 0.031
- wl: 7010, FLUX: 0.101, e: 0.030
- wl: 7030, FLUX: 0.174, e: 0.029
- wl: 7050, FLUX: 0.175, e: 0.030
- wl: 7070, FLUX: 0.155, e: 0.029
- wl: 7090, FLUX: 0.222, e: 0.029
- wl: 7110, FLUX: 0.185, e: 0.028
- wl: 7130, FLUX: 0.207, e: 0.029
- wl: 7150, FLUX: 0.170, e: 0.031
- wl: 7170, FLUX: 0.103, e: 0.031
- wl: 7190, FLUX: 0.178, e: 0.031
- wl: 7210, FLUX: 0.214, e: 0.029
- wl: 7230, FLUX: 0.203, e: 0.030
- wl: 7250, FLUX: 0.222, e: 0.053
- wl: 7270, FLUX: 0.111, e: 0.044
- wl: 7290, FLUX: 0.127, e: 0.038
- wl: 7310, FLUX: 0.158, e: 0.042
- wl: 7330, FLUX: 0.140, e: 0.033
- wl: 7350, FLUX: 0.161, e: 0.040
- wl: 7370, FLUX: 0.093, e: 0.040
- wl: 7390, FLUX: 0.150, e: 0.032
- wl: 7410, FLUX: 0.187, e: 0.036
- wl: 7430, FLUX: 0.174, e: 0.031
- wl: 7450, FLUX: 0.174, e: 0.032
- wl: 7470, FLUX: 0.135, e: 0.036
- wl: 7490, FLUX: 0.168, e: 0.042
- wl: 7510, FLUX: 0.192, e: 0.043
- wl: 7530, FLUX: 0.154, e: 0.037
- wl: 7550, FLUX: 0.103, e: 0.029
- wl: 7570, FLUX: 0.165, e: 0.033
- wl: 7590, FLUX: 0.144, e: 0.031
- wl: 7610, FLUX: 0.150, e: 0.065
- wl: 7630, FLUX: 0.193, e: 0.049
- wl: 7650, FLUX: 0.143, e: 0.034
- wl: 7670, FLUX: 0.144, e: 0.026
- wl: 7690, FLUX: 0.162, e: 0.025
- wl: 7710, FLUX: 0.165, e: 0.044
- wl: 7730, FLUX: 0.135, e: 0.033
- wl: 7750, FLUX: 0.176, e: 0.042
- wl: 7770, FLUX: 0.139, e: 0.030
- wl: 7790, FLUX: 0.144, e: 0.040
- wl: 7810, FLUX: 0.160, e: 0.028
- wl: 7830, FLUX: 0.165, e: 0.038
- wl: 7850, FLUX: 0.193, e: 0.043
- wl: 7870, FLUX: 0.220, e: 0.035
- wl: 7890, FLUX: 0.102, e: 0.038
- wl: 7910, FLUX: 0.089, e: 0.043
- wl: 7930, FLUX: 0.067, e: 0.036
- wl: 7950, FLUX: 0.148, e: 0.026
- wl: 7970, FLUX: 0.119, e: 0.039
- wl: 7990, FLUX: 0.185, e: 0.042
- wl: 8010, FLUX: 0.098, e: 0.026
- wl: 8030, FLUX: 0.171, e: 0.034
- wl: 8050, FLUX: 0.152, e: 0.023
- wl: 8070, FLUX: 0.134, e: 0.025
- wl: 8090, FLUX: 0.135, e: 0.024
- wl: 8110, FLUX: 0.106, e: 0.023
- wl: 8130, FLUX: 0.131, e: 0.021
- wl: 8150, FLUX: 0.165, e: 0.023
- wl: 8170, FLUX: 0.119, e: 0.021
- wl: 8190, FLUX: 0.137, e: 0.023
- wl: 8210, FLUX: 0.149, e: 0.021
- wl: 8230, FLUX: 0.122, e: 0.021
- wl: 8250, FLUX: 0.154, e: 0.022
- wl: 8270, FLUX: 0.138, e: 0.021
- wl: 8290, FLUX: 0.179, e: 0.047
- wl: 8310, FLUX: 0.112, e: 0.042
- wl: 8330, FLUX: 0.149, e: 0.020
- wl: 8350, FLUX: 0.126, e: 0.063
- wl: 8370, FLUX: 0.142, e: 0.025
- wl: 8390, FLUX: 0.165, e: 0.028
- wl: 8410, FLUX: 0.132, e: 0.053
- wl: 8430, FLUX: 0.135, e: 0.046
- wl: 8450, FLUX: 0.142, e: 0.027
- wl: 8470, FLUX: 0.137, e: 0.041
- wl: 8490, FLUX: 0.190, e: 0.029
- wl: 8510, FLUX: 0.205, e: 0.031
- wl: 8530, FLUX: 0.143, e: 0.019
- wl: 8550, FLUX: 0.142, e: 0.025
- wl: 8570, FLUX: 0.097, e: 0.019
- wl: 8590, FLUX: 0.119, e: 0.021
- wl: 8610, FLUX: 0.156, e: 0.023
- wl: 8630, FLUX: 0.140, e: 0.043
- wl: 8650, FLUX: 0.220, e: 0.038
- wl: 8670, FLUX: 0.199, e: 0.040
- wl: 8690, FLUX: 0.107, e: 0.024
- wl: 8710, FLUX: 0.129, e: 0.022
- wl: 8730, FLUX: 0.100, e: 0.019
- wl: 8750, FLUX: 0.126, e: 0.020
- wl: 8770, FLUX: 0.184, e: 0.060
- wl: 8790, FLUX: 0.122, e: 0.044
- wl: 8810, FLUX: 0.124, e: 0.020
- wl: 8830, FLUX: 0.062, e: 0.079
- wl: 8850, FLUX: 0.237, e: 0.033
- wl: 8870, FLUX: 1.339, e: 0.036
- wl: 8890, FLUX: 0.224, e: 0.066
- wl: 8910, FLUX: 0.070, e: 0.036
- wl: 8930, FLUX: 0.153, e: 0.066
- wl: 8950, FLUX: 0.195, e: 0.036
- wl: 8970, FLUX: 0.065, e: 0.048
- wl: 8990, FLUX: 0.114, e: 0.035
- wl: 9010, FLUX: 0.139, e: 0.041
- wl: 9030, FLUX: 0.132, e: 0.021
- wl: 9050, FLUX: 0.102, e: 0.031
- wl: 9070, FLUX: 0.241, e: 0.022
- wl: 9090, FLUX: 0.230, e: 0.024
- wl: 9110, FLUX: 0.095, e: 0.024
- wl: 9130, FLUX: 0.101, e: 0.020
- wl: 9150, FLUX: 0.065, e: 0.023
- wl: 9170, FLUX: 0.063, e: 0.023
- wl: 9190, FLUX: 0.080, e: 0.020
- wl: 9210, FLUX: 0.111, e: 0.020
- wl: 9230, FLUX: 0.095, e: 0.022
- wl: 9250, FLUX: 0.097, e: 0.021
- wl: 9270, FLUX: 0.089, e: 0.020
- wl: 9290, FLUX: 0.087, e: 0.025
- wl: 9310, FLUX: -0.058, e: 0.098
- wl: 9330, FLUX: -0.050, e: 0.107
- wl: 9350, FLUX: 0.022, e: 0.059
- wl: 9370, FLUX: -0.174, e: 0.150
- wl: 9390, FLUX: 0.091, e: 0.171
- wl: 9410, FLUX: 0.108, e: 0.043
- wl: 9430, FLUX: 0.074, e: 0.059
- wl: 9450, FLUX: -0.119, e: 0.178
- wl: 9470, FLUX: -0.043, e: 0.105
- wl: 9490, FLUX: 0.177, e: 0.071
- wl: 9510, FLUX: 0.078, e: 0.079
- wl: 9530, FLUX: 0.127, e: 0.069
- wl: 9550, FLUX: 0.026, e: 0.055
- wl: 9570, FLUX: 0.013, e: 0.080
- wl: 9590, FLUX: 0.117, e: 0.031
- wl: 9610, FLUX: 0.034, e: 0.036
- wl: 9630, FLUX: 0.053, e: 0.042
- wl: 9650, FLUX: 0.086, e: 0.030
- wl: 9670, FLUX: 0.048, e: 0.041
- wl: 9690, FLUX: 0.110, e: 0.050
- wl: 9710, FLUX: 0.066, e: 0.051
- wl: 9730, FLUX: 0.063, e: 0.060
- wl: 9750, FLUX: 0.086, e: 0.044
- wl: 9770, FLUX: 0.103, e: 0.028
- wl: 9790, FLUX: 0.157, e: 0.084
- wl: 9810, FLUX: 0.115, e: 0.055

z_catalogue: 0.35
